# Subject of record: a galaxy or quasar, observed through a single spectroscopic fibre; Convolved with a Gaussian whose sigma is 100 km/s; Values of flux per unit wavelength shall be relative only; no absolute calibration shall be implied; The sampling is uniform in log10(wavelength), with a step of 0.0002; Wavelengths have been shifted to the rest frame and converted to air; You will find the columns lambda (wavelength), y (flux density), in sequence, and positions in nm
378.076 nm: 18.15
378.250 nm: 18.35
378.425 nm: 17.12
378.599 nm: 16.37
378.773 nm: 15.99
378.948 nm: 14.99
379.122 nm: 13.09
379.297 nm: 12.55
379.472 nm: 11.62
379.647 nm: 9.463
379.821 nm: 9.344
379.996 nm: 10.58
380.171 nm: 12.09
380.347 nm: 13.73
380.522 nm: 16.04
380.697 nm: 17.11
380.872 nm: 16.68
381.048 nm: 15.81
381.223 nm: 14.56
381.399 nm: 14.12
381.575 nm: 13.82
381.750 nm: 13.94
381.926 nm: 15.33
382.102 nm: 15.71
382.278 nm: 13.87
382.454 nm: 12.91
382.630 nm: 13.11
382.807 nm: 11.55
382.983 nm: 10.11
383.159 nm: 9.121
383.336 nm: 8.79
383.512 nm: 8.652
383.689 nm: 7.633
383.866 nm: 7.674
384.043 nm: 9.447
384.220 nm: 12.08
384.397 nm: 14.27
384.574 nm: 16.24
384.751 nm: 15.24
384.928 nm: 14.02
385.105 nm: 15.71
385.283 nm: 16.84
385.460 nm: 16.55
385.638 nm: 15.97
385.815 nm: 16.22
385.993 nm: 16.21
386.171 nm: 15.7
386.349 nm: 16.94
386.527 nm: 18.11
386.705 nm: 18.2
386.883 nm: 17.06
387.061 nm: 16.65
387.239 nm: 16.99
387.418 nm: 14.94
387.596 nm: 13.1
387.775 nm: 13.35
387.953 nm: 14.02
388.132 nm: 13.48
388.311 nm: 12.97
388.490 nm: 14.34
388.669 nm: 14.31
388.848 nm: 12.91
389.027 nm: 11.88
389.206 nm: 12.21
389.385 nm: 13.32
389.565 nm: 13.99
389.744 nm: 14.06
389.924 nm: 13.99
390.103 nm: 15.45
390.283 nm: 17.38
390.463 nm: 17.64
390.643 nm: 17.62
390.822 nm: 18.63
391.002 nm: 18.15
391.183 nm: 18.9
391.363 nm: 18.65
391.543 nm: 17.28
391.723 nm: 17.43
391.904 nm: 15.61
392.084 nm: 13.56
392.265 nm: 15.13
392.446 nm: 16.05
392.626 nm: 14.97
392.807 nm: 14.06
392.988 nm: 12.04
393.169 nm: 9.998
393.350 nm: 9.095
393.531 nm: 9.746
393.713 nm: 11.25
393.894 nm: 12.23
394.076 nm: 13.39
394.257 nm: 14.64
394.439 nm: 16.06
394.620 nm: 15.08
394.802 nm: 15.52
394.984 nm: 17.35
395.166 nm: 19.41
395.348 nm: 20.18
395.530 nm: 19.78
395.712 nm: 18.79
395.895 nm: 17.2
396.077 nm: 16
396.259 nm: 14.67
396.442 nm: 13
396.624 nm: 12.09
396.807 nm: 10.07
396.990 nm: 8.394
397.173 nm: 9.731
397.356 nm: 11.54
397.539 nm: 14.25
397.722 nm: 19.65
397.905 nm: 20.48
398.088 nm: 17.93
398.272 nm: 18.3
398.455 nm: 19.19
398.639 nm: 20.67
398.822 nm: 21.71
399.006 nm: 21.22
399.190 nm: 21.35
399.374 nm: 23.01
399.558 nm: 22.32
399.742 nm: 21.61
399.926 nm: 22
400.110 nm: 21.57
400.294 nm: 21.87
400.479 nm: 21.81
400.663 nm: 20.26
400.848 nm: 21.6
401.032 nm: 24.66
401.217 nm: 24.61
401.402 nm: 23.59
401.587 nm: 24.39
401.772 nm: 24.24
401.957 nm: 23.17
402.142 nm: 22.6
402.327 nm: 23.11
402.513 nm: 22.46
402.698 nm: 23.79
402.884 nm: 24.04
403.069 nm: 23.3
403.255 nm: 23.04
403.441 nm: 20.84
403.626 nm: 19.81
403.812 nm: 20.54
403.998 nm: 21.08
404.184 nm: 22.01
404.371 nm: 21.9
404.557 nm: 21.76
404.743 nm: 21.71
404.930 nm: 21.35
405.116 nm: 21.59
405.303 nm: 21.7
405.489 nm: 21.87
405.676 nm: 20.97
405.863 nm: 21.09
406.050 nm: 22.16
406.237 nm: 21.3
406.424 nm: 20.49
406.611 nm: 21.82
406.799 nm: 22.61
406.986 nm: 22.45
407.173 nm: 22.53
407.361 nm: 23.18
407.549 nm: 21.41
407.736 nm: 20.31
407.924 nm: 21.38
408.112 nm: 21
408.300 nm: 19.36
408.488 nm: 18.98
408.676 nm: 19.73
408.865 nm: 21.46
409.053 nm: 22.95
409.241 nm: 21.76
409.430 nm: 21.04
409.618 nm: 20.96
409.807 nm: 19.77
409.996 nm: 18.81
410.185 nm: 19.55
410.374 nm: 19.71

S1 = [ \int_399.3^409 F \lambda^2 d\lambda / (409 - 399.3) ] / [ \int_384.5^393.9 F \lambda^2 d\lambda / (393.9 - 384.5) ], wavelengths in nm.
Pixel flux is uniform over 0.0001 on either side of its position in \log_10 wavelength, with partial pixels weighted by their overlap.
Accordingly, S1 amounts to 1.6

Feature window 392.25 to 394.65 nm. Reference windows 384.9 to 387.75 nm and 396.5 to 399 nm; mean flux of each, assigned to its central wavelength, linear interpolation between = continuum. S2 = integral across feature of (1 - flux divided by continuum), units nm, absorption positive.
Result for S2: 0.45 nm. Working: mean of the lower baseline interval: 16.2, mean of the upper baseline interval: 15.9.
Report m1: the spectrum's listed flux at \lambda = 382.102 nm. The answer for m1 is 15.71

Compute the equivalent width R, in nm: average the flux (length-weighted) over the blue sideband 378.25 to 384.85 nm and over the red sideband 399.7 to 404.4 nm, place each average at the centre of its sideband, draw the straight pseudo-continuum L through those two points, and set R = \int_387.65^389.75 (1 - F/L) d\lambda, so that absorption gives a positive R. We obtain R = 0.38 nm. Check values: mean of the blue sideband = 13.1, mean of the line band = 13.4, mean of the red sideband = 22.5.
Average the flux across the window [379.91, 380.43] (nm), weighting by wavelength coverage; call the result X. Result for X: 12.1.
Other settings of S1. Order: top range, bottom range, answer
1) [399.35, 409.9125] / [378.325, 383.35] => 1.83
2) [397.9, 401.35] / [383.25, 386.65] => 1.66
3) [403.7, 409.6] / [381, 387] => 1.73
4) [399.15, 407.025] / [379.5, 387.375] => 1.77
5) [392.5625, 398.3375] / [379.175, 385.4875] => 1.21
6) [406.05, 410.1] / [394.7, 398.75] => 1.39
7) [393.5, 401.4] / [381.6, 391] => 1.32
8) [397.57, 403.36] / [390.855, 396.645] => 1.49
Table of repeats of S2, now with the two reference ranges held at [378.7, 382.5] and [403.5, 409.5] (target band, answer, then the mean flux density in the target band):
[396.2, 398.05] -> 0.51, 13.5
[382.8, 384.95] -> 0.54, 11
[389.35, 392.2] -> 0.06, 16.4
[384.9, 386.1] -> -0.06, 16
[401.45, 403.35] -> -0.31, 23.4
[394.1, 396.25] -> 0.12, 17.1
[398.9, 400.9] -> -0.23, 21.7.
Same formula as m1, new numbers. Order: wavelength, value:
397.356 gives 11.54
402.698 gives 23.79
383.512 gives 8.652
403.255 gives 23.04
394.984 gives 17.35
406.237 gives 21.3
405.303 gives 21.7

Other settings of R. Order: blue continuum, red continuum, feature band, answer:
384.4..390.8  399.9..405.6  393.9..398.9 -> 0.86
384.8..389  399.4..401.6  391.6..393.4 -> 0.42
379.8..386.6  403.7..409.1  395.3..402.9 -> -0.21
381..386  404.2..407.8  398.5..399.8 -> -0.17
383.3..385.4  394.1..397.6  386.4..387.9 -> -0.35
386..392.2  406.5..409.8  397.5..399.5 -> -0.17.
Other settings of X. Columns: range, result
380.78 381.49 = 15.3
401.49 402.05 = 23.9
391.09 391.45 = 18.7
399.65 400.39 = 21.8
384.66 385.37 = 15.5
